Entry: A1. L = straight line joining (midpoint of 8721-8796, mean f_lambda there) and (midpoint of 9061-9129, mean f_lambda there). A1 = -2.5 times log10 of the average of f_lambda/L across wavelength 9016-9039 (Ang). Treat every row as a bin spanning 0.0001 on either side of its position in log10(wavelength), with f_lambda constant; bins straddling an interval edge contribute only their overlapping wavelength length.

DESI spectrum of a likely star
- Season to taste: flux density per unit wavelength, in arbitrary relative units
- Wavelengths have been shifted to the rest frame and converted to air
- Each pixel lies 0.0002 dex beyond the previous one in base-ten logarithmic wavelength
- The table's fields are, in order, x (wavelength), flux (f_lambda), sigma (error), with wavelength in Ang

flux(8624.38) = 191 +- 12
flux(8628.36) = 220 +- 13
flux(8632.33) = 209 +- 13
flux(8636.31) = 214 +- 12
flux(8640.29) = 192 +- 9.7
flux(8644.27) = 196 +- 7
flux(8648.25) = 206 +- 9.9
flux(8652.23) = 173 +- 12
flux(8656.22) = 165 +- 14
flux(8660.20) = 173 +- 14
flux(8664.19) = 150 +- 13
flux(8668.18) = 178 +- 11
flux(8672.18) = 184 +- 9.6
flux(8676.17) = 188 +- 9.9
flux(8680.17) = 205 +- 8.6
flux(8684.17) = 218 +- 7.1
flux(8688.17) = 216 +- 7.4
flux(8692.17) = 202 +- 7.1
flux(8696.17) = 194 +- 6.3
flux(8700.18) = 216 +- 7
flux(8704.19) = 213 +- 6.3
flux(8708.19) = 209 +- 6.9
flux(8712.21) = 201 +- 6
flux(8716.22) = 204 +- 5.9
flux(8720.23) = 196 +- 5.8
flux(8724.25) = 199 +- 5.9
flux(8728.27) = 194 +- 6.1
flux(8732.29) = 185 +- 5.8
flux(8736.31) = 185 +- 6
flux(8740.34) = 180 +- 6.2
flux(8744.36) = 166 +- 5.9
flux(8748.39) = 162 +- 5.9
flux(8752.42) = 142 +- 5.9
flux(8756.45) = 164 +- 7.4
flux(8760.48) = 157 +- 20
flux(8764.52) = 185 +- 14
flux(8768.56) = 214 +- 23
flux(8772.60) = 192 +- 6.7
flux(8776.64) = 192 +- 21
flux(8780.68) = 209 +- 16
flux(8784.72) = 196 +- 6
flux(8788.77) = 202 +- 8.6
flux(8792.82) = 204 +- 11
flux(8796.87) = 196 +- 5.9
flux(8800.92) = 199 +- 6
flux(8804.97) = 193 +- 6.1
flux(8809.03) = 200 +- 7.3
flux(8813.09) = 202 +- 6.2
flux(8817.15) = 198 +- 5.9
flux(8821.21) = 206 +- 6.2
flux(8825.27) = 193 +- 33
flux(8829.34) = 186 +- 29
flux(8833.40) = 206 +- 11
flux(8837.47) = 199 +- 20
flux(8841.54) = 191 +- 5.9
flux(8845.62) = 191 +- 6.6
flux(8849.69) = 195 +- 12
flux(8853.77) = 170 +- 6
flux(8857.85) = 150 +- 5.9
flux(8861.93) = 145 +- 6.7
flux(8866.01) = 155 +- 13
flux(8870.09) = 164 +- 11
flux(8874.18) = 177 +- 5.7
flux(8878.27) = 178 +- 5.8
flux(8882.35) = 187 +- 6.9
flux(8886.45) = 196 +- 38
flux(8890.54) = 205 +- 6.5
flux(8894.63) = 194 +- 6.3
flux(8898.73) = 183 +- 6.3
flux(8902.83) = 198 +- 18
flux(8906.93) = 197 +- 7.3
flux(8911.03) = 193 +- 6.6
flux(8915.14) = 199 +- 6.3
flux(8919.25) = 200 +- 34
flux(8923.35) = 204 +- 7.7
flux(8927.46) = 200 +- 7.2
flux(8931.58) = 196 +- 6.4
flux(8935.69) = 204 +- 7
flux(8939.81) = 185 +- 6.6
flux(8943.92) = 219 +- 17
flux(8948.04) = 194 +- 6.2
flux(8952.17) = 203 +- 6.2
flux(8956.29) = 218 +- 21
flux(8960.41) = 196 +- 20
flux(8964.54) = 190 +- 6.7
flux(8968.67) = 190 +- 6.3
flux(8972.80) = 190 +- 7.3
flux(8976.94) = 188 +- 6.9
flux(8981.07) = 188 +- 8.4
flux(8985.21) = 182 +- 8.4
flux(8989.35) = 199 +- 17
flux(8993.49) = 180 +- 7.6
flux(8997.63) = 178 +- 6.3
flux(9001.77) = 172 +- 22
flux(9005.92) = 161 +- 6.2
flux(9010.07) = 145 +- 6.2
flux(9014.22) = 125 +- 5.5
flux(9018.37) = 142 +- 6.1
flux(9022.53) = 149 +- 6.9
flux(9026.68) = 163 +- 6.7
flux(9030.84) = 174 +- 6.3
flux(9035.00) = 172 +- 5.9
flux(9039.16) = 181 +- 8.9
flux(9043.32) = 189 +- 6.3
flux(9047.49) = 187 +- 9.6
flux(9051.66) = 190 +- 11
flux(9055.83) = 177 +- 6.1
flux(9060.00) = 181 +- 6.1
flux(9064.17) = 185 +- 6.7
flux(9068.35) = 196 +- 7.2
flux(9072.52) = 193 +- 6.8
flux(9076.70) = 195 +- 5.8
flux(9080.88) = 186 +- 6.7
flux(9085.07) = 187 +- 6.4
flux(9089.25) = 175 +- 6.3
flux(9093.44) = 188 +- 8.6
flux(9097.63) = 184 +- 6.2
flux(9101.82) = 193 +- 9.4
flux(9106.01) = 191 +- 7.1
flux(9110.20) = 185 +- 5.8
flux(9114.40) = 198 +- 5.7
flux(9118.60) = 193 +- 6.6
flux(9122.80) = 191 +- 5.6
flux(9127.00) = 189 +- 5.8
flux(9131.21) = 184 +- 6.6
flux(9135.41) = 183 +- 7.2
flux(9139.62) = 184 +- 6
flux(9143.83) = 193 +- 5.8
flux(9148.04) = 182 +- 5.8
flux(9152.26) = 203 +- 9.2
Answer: 0.169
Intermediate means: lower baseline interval 185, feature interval 161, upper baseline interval 189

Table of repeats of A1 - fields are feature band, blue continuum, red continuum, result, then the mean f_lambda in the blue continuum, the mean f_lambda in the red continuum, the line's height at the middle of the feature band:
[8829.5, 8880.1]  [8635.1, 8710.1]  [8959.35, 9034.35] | 0.03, 194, 173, 182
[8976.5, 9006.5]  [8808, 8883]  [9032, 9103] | 0.02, 184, 186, 185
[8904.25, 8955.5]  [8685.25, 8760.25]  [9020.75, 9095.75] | -0.09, 190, 182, 185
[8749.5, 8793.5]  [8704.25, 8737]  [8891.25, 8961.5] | 0.07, 198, 199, 198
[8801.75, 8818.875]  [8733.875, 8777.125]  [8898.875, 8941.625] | -0.09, 176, 197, 183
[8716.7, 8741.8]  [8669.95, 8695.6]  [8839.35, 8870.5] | 0.01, 201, 171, 193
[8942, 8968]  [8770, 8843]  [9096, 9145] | -0.05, 198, 189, 194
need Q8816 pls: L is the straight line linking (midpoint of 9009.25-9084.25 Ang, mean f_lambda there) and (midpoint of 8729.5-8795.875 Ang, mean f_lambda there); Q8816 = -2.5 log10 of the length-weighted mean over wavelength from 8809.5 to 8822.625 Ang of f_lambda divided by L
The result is -0.11 mag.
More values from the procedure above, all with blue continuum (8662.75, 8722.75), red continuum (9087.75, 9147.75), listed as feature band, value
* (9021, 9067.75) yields 0.07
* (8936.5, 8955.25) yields -0.05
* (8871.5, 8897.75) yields 0.03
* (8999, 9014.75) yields 0.23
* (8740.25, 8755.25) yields 0.23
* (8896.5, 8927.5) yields -0.02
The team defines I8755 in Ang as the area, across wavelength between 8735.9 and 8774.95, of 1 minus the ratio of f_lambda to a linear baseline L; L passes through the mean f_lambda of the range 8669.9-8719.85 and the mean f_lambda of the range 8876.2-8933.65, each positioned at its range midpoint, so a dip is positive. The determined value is 5.2 Ang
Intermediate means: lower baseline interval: 204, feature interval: 174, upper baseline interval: 195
